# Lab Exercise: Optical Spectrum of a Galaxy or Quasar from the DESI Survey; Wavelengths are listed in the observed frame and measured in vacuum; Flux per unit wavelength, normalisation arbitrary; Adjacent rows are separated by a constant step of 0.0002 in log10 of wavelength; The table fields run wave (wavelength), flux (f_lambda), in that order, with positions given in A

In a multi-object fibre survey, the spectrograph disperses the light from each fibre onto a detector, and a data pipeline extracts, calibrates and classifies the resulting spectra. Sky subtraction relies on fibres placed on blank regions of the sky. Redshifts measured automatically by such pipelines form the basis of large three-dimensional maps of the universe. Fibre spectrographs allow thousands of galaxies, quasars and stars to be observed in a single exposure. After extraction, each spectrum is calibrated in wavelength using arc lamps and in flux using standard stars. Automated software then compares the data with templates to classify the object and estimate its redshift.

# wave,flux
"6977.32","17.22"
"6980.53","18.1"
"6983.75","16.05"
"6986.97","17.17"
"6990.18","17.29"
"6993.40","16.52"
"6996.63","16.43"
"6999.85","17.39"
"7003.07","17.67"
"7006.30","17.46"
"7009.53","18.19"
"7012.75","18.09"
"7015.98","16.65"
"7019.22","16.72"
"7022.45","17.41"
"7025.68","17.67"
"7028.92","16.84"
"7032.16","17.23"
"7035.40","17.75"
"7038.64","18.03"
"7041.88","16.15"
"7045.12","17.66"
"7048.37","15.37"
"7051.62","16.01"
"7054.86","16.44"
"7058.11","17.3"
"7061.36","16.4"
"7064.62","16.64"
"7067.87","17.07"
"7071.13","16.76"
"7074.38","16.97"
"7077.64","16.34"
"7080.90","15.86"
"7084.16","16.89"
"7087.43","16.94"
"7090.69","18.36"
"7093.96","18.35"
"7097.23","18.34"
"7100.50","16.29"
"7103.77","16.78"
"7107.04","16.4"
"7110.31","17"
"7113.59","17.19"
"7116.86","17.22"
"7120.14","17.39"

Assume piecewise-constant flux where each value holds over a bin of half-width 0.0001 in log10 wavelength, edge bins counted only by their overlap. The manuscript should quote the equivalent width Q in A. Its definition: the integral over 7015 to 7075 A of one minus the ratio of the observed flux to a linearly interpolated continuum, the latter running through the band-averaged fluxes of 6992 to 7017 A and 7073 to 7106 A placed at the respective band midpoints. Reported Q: 1.1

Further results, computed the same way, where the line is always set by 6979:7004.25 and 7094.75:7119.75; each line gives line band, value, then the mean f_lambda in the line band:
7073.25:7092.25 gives 0.2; 16.9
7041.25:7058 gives 0.6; 16.4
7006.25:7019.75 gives -0.3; 17.5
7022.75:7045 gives -0.3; 17.3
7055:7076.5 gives 0.3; 16.8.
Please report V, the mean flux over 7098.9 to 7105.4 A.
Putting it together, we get 16.5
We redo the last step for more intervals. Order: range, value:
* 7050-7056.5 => 16.2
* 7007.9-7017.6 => 17.6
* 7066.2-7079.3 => 16.8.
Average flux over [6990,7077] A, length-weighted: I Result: 17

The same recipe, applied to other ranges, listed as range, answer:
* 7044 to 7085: 16.6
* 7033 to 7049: 17.1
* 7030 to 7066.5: 16.8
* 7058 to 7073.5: 16.8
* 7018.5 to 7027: 17.3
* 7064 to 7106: 17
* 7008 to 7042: 17.4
